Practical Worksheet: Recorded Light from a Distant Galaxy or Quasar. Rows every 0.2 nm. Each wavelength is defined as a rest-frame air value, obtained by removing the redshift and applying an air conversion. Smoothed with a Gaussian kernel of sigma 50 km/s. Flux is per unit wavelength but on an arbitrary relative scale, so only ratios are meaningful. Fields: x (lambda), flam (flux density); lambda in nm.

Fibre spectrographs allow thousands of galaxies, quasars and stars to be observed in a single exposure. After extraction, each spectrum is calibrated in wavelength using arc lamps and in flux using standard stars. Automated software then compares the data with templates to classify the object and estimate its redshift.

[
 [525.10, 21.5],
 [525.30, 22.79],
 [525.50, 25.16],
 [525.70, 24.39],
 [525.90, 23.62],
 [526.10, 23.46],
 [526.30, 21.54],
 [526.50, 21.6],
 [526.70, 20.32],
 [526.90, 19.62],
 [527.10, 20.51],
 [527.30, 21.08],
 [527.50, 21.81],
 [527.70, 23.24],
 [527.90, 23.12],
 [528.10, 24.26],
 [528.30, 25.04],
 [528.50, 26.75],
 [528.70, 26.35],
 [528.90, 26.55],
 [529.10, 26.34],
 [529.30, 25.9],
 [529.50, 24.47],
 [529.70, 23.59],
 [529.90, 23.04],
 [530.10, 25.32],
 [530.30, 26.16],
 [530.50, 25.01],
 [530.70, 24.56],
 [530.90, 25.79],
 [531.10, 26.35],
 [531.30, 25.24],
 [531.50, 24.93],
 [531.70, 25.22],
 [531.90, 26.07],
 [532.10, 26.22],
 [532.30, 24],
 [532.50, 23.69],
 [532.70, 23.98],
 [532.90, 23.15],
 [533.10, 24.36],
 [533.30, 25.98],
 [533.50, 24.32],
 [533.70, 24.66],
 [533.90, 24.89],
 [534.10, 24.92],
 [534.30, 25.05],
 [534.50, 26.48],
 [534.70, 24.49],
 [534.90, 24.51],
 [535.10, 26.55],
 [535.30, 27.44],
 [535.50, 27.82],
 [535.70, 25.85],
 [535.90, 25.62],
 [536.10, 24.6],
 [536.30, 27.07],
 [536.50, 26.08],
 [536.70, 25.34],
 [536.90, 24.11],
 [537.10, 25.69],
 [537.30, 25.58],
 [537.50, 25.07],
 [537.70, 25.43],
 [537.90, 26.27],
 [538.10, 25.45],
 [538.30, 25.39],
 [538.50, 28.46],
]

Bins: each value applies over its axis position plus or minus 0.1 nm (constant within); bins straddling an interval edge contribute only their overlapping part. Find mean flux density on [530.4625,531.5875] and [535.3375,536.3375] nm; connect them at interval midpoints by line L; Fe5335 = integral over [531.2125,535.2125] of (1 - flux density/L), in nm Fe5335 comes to 0.12 nm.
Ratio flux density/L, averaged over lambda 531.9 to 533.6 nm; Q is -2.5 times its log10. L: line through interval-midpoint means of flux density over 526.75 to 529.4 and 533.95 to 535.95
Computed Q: 0.03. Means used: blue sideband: 23.8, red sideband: 25.9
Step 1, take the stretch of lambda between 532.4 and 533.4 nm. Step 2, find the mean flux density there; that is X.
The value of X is 24.2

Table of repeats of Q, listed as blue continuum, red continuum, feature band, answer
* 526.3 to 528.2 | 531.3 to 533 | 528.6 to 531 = -0.09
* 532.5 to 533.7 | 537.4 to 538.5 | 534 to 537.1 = -0.03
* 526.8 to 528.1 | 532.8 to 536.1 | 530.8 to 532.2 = -0.08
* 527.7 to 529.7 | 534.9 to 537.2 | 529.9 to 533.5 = 0.02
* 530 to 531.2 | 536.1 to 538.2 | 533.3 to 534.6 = 0.02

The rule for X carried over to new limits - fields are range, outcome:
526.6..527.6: 20.7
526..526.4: 22.5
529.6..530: 23.3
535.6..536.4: 25.8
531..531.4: 25.8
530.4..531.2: 25.4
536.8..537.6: 25.1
